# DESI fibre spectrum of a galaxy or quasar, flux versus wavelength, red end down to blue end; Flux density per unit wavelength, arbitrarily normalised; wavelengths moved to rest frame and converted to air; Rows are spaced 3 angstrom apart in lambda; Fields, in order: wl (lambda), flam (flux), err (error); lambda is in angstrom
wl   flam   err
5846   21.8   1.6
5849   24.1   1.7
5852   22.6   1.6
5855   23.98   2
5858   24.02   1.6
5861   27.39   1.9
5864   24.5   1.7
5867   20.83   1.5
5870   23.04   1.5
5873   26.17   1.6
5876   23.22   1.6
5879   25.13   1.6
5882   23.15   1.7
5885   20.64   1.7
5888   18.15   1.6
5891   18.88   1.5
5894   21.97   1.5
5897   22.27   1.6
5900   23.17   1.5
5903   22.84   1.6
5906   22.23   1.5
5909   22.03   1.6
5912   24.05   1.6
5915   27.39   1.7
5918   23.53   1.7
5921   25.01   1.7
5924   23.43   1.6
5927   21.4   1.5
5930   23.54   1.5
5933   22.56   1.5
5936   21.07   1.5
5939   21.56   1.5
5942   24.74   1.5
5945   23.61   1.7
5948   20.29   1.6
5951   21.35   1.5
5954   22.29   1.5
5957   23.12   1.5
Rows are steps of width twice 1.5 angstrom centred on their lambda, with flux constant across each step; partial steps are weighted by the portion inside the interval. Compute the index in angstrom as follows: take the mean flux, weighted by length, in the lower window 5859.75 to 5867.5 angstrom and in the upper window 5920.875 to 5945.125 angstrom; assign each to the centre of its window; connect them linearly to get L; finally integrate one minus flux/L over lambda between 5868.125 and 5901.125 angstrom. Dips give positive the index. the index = 2.4 angstrom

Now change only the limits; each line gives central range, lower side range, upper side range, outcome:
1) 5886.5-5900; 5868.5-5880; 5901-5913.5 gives 1.6 angstrom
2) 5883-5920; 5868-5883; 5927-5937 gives 1.5 angstrom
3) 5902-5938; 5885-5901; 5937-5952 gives -2.8 angstrom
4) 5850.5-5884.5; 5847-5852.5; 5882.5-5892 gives -3.7 angstrom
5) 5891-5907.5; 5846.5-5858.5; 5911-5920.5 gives 1.7 angstrom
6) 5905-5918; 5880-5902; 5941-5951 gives -1.3 angstrom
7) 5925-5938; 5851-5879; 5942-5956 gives 0.3 angstrom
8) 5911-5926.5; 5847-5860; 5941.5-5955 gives -1.2 angstrom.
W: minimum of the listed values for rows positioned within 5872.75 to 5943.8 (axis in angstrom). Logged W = 18.15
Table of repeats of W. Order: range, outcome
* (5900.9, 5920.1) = 22.03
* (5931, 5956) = 20.29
